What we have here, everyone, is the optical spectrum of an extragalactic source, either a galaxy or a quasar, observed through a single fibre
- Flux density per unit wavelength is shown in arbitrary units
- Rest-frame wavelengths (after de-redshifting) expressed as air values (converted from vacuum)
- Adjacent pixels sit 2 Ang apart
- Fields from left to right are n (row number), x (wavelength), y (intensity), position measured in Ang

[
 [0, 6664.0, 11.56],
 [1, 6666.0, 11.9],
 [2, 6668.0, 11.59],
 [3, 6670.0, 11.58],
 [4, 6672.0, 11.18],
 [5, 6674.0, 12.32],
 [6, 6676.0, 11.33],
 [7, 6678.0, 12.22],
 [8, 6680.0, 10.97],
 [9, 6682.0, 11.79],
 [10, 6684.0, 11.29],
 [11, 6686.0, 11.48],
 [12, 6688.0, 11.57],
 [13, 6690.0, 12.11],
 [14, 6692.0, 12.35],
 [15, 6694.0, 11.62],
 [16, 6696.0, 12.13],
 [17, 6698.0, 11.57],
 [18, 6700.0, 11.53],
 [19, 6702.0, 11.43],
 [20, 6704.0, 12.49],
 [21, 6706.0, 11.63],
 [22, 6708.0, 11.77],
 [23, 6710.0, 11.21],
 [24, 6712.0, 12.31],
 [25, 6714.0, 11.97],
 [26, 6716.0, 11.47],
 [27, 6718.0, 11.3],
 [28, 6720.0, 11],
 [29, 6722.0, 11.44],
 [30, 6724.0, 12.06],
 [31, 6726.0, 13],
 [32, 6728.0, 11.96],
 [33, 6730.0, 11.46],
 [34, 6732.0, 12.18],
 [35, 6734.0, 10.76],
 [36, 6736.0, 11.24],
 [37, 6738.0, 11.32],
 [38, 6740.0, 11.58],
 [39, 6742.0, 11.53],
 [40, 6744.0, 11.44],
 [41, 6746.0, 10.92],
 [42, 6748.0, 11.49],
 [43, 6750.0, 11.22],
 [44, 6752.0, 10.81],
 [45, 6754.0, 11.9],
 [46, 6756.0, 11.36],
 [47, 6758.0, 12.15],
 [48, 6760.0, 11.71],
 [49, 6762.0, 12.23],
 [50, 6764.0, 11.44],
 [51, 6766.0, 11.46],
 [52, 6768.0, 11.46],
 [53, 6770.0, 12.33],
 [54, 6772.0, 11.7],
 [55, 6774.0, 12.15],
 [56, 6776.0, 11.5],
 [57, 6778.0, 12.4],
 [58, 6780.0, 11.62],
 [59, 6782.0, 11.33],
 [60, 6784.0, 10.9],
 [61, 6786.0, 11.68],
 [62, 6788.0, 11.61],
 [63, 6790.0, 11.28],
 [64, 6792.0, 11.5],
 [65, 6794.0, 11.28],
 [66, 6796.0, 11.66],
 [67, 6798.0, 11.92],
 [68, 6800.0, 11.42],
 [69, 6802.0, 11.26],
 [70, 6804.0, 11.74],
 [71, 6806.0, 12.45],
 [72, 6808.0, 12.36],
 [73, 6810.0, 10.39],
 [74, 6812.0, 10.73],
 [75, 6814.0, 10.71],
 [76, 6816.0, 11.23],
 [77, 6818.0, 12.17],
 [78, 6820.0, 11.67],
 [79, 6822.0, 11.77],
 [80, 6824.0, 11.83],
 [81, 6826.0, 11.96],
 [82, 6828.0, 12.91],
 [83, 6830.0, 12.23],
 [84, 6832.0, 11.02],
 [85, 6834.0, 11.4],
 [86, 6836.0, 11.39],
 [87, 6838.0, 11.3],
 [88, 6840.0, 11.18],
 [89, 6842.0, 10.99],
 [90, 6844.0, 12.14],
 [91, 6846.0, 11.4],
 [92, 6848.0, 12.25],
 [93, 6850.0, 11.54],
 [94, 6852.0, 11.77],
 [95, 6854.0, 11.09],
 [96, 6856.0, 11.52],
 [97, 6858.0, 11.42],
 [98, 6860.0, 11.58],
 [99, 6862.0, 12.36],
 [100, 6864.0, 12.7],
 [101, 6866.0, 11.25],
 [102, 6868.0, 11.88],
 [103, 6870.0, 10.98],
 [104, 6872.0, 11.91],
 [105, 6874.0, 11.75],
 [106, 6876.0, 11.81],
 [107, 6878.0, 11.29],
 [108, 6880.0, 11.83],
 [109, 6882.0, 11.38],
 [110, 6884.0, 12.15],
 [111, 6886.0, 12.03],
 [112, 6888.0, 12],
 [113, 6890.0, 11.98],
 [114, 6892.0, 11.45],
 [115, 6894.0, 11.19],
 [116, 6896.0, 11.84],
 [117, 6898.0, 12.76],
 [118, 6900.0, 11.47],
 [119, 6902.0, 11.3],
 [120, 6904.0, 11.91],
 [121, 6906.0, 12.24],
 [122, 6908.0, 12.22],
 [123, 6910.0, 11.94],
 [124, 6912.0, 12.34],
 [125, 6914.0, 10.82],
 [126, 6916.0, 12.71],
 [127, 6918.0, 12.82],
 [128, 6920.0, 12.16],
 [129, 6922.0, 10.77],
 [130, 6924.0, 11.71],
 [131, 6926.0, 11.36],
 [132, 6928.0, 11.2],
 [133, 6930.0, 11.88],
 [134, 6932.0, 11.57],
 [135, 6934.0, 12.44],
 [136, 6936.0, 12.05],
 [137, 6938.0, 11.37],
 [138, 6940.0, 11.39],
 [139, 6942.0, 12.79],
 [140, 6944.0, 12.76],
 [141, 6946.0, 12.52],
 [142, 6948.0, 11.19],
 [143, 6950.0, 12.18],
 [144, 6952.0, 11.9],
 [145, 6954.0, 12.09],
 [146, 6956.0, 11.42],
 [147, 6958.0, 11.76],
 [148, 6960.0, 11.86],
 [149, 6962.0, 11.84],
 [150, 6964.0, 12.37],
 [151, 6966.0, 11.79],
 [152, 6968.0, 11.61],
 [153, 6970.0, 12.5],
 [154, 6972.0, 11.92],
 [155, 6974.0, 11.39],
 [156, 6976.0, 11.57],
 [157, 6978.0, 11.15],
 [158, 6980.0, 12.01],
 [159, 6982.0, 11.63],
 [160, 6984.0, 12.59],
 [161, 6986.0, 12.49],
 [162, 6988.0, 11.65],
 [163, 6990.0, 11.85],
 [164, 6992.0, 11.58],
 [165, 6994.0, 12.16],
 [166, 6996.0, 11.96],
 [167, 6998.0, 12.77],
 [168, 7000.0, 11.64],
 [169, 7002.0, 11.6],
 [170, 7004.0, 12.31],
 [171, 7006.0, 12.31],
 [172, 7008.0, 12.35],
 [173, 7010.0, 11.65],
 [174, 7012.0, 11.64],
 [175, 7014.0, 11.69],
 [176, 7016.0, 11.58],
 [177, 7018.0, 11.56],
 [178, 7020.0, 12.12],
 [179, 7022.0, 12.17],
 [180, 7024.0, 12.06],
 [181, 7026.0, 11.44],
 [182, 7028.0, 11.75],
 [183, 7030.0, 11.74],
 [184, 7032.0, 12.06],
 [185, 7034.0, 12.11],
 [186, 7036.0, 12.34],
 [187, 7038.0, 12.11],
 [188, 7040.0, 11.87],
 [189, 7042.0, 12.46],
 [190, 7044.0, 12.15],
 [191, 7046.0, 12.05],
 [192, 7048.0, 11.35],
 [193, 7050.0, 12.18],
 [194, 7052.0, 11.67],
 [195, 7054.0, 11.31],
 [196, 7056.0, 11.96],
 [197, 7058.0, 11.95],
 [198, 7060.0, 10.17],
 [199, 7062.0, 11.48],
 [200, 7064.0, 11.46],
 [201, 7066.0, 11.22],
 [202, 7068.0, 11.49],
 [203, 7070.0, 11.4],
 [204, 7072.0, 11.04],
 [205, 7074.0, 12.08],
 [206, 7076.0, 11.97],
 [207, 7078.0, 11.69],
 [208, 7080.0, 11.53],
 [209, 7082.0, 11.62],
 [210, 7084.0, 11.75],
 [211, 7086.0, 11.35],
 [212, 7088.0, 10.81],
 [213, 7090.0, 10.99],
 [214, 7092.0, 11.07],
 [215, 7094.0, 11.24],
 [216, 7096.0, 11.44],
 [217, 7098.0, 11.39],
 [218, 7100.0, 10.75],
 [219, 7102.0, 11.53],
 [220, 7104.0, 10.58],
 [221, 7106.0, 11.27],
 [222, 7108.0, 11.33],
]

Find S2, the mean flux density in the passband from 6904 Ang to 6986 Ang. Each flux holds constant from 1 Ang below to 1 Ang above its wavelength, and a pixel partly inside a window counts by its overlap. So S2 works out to 11.9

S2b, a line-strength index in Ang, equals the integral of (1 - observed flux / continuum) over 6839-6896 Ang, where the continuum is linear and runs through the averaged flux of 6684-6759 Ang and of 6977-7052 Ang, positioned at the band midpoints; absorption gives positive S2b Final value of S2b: 0.56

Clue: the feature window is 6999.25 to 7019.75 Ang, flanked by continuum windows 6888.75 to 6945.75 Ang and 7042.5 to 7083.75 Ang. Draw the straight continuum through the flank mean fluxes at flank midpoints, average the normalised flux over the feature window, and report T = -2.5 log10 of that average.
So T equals -0.01 mag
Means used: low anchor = 11.9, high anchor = 11.6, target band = 11.8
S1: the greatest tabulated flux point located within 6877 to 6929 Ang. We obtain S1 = 12.82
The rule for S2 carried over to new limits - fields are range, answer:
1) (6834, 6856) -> 11.5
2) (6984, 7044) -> 12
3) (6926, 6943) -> 11.8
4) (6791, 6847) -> 11.6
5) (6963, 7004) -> 11.9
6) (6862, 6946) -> 11.9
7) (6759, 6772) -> 11.8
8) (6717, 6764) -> 11.6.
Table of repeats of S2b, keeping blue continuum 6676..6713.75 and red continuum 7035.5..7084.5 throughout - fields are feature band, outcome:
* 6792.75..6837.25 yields 0.4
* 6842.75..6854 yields 0.0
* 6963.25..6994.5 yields -0.5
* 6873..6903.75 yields -0.1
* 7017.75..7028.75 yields -0.2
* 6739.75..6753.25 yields 0.5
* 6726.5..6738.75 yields 0.2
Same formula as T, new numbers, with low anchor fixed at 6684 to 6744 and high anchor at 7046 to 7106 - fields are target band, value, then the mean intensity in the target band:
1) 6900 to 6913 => -0.04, 12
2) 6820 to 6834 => -0.03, 11.9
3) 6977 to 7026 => -0.04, 11.9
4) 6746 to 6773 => 0.00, 11.6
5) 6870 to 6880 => -0.01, 11.6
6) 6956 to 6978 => -0.03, 11.8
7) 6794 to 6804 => 0.01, 11.6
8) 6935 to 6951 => -0.05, 12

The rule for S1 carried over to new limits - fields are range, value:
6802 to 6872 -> 12.91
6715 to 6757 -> 13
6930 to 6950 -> 12.79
